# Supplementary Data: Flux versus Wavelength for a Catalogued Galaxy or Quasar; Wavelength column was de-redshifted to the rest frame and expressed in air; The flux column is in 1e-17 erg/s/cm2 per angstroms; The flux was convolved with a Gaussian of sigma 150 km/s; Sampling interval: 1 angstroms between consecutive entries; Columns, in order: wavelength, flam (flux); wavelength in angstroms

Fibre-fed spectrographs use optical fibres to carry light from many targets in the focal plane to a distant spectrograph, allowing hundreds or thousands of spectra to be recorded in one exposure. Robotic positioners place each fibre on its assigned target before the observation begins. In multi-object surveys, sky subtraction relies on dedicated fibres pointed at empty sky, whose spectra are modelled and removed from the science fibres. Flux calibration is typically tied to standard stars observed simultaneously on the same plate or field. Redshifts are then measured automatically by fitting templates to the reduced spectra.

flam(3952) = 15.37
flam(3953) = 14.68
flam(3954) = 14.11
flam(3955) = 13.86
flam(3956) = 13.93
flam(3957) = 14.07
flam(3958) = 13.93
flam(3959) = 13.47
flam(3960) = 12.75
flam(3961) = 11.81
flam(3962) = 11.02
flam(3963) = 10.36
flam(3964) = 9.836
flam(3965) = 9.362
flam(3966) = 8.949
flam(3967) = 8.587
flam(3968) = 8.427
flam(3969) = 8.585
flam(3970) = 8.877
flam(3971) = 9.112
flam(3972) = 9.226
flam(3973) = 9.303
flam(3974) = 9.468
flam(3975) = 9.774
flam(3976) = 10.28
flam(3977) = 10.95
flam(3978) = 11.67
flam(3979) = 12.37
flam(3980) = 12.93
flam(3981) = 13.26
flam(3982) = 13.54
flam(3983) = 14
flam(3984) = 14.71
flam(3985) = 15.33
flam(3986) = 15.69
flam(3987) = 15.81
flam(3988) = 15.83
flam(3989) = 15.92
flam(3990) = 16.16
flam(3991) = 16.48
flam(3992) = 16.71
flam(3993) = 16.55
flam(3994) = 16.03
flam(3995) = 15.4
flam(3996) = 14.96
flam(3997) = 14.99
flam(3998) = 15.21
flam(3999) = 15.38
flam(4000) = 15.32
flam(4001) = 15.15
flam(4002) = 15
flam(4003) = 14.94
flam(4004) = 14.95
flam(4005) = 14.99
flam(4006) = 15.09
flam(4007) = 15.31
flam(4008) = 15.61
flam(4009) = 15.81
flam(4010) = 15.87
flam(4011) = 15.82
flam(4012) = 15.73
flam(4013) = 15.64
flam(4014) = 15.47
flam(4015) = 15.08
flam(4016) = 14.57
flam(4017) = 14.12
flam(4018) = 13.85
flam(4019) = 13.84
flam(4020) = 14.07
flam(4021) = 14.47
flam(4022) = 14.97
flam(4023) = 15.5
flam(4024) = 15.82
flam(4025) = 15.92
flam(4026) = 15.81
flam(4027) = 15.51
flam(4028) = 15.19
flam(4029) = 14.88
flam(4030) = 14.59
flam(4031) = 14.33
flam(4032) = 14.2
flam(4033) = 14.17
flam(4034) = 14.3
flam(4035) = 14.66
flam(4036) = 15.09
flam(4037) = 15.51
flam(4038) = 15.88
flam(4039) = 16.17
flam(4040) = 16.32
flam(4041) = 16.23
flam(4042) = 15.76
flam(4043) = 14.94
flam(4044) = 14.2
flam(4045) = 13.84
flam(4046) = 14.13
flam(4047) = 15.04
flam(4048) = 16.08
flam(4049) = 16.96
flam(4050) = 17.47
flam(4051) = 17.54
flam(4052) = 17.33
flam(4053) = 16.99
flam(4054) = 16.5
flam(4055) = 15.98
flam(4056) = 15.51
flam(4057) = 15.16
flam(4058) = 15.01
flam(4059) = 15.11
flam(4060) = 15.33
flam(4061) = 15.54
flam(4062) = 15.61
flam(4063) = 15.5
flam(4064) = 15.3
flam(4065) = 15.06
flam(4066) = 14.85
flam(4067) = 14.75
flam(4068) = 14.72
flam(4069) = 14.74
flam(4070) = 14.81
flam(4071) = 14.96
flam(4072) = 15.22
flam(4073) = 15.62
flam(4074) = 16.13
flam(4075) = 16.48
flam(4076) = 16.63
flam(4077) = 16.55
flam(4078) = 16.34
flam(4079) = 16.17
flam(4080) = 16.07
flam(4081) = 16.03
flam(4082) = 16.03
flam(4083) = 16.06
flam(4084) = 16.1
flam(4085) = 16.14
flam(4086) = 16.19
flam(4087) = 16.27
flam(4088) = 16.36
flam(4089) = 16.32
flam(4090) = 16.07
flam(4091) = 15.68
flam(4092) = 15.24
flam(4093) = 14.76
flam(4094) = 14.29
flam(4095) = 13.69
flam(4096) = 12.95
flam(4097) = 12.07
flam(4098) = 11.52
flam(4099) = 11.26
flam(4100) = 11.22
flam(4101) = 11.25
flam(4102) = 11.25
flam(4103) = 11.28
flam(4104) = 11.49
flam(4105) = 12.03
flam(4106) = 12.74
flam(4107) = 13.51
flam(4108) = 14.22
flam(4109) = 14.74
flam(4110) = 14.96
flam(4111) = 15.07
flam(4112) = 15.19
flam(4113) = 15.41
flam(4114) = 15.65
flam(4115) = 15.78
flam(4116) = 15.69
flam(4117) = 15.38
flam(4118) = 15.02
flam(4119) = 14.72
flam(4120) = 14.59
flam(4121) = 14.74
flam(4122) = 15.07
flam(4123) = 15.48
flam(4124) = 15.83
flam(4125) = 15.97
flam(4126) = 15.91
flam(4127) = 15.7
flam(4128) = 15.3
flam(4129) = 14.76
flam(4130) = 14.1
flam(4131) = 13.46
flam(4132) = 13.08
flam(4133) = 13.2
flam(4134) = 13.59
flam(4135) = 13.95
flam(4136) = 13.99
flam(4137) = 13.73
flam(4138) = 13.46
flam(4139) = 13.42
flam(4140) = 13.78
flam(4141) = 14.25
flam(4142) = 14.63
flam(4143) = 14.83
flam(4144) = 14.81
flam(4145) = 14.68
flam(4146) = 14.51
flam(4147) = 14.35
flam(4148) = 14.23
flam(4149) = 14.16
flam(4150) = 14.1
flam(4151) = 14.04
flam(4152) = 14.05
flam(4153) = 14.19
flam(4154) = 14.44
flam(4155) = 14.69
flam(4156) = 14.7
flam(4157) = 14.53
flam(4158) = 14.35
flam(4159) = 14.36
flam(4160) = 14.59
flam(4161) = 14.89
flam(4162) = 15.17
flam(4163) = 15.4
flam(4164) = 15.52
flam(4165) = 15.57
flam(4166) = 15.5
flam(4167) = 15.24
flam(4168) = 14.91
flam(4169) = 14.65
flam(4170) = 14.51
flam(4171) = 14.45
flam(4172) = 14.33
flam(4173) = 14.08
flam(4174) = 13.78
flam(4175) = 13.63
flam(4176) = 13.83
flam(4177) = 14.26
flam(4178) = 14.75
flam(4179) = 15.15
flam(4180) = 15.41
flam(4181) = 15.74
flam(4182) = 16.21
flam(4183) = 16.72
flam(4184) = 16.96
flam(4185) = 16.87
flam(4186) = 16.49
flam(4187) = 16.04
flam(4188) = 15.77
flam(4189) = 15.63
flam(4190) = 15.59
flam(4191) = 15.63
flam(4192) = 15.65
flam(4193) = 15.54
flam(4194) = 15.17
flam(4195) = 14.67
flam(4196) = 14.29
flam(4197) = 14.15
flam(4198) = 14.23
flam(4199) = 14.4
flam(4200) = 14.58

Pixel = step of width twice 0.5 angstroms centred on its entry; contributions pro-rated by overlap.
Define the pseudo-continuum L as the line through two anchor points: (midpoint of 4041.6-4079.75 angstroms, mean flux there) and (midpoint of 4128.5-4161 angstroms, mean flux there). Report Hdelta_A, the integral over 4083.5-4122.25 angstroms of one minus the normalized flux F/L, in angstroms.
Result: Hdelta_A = 1.7 angstroms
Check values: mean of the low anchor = 15.6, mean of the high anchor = 14.2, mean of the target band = 14.2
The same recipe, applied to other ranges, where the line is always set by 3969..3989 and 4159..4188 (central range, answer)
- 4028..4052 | -4.0 angstroms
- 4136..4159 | 0.8 angstroms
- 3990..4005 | -3.6 angstroms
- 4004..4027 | -4.3 angstroms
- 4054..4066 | -1.7 angstroms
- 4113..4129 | -1.1 angstroms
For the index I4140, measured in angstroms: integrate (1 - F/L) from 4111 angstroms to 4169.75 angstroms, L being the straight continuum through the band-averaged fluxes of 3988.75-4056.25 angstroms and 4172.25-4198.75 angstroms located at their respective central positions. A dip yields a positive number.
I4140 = 2.3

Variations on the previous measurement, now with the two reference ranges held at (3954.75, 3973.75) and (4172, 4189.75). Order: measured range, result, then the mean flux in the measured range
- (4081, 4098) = -2.3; 15.2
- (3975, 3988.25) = -2.7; 13.4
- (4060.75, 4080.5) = -3.9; 15.6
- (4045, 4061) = -4.2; 15.9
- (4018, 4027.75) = -2.5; 15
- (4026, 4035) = -1.9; 14.7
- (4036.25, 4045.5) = -2.3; 15.4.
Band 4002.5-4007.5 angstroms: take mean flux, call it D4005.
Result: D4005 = 15.1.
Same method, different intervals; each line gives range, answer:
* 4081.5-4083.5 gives 16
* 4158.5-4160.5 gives 14.5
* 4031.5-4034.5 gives 14.2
